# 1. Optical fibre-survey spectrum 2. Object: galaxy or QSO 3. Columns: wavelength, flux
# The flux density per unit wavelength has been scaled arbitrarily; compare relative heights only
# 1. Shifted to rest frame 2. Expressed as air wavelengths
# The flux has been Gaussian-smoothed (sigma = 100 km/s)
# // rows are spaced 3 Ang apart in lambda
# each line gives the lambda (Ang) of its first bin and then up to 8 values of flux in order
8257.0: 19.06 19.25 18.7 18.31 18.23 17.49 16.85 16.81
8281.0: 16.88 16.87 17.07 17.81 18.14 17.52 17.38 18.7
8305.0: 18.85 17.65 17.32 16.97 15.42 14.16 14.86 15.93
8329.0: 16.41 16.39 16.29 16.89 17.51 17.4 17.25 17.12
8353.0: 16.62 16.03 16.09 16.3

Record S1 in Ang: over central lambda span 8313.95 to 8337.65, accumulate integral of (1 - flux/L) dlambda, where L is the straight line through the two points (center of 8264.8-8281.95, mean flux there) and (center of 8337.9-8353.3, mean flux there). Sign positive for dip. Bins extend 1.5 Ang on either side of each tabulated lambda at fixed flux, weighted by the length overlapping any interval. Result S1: 2.0 Ang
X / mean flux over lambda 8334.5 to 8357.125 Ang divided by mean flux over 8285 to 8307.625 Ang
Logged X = 0.9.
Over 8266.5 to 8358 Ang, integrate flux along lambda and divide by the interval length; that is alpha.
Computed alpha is 17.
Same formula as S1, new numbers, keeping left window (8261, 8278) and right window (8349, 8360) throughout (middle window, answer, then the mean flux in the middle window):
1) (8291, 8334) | 0.8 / 16.8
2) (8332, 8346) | -0.2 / 17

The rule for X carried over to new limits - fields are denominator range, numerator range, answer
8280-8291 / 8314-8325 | 0.88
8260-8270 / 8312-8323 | 0.84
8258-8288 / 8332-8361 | 0.95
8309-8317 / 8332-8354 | 1.01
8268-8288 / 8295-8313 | 1.04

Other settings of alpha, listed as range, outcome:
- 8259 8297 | 17.7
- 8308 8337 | 16.1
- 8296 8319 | 17.4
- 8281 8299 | 17.4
